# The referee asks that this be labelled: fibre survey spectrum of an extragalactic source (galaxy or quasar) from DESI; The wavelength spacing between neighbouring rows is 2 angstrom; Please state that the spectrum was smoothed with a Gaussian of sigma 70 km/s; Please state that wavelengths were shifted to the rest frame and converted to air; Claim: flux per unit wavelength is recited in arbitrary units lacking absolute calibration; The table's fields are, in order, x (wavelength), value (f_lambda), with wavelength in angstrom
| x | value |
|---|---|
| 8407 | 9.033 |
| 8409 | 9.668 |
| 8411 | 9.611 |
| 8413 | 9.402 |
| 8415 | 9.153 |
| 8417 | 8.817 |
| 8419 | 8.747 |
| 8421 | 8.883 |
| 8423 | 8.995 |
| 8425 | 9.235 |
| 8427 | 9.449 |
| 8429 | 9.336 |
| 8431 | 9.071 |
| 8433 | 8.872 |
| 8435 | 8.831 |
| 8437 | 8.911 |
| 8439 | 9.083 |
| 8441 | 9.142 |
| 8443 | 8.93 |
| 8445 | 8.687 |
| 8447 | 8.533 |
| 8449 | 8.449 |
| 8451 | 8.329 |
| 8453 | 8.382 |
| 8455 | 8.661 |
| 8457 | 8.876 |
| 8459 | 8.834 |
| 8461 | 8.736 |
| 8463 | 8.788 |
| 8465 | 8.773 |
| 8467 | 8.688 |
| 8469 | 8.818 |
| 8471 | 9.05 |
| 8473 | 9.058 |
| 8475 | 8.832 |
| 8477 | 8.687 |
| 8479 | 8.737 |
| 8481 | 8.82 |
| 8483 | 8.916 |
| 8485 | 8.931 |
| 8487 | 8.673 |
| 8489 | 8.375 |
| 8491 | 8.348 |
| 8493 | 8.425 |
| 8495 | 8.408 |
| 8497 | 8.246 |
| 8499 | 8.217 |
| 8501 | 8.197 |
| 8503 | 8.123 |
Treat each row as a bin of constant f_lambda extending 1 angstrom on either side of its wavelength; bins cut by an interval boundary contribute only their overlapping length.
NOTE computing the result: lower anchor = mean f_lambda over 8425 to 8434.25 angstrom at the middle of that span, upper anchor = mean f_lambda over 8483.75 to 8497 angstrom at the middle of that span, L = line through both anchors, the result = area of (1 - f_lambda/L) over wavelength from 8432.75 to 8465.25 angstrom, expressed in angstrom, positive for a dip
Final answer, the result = 0.8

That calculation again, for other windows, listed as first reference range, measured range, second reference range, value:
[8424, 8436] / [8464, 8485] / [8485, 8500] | -0.5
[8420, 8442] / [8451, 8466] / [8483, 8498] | 0.2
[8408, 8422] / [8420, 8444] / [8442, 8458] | -0.4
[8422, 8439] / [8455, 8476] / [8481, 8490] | 0.1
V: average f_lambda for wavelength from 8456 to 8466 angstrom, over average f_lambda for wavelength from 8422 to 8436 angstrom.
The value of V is 1.0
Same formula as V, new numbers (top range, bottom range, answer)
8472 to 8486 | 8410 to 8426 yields 0.97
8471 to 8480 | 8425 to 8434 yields 0.96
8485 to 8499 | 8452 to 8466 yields 0.97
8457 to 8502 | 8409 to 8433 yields 0.95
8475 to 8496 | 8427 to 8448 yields 0.96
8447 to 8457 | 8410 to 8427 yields 0.93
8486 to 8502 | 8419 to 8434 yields 0.92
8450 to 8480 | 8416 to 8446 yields 0.97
